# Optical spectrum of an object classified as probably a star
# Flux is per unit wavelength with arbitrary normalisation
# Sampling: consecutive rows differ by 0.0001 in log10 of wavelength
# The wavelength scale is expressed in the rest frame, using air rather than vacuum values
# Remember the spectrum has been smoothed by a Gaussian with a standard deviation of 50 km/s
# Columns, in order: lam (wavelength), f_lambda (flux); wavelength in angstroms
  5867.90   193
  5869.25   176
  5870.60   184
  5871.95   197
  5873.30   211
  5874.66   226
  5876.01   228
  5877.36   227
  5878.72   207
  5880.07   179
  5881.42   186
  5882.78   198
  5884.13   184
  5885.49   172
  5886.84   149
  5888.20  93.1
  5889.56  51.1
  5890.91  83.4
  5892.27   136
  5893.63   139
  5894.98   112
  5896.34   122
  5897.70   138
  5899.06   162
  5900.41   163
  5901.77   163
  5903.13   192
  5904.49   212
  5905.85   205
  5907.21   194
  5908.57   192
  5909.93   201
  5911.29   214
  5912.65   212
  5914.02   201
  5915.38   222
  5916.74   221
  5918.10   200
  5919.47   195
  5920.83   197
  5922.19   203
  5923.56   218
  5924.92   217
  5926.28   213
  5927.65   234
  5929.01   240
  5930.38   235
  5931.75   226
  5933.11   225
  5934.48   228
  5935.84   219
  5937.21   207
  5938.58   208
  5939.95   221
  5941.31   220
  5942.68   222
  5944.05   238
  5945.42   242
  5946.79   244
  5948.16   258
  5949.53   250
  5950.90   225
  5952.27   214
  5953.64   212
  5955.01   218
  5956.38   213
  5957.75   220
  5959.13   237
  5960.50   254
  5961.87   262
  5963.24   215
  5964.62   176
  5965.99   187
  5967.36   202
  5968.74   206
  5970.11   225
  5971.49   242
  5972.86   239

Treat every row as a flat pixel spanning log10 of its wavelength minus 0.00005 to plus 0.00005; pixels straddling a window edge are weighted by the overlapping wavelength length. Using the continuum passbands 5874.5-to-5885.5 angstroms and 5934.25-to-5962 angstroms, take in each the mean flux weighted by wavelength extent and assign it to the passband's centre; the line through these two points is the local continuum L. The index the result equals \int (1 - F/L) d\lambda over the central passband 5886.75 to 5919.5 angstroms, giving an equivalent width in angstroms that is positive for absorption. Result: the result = 6.9 angstroms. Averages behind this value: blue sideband 201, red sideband 229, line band 167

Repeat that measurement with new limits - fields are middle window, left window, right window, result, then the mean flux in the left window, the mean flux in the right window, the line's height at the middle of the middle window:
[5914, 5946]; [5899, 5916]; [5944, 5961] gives -0.76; 196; 232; 214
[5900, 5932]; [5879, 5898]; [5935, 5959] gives -4.79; 140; 226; 180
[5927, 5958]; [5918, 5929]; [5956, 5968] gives -1.69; 212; 219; 215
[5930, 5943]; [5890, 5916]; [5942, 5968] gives -0.93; 171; 226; 206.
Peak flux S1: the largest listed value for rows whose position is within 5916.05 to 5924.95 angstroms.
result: 221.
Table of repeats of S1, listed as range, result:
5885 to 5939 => 240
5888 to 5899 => 139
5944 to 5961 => 258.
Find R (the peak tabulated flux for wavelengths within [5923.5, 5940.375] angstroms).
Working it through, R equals 240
